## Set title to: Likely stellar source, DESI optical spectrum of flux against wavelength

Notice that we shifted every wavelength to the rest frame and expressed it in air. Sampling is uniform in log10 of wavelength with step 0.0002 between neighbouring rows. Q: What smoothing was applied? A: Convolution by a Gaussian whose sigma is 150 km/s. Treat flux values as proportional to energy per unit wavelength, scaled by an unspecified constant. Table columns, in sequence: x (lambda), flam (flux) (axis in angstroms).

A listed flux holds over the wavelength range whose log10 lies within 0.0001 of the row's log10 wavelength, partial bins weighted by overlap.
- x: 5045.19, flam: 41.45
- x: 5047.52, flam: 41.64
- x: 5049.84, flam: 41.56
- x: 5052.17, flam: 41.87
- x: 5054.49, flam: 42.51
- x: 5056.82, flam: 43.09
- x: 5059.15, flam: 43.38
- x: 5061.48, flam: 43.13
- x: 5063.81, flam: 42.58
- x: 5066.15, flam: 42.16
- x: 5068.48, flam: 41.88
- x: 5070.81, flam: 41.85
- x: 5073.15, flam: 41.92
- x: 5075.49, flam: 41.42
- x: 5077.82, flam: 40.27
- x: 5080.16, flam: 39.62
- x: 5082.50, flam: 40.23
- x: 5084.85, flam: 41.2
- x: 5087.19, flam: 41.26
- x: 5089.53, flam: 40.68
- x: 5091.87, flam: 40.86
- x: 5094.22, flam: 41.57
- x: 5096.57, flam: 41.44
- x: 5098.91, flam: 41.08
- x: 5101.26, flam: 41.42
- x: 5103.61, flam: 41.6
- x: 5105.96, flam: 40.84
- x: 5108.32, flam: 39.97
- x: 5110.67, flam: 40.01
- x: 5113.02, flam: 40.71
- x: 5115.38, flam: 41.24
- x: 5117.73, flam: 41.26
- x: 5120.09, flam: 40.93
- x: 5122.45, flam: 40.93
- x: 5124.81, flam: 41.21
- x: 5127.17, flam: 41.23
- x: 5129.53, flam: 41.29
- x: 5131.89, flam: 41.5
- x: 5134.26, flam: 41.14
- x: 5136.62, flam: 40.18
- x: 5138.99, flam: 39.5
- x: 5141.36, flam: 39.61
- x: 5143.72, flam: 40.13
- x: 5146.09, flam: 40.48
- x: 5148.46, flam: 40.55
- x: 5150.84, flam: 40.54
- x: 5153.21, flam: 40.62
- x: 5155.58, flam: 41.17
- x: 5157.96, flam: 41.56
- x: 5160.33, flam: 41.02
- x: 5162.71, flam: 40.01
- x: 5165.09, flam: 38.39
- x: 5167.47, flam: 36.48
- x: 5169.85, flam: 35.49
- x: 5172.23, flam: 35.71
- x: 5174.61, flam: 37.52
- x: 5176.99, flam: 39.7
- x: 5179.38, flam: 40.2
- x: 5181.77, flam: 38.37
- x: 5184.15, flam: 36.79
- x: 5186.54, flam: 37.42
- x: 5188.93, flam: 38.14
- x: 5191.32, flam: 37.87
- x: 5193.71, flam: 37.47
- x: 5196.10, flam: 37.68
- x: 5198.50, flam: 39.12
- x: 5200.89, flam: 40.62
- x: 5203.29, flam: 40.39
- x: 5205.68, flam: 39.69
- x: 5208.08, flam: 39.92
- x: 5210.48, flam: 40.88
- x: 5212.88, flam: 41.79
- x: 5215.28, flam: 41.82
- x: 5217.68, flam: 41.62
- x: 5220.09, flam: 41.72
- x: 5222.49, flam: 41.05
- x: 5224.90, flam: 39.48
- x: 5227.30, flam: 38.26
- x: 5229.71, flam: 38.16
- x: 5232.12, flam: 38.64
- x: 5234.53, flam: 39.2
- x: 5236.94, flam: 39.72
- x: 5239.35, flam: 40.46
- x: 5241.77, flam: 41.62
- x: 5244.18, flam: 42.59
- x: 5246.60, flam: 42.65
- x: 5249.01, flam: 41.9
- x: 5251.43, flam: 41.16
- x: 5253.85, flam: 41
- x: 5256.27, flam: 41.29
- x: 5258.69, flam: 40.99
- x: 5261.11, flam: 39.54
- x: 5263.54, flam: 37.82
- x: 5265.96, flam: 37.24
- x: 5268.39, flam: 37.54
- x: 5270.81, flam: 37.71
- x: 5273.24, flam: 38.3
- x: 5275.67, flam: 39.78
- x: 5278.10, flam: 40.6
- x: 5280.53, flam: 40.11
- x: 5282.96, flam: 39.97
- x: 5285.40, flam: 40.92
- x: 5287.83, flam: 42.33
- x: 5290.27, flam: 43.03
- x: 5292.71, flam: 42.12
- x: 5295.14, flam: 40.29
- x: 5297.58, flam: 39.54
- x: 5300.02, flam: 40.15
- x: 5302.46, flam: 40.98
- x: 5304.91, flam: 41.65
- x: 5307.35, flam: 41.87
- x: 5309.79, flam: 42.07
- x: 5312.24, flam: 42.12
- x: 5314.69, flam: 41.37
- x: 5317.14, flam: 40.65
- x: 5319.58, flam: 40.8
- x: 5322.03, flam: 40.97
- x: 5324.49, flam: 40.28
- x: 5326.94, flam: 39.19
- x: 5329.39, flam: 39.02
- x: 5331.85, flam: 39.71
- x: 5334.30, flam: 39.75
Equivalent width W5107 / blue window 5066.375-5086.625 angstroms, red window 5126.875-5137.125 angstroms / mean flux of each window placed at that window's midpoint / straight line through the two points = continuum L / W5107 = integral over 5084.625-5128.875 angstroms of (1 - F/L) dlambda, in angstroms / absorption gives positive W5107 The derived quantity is 0.1 angstroms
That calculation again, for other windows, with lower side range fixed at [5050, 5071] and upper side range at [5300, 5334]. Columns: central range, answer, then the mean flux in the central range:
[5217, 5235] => 0.7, 39.7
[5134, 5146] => 0.5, 40.1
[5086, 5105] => 0.5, 41.3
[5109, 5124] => 0.5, 40.8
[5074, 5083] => 0.4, 40.5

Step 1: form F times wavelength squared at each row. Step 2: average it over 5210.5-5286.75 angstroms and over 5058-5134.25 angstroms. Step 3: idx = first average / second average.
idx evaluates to 1.03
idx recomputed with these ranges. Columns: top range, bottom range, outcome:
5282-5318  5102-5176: 1.10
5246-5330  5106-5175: 1.07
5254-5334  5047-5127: 1.06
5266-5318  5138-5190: 1.09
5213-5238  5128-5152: 1.02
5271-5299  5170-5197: 1.11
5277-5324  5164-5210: 1.12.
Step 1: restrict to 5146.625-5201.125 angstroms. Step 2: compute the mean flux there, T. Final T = 38.8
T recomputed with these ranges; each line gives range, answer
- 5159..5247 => 39.4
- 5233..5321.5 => 40.6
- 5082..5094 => 40.9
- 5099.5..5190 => 39.9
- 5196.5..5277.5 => 40.1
